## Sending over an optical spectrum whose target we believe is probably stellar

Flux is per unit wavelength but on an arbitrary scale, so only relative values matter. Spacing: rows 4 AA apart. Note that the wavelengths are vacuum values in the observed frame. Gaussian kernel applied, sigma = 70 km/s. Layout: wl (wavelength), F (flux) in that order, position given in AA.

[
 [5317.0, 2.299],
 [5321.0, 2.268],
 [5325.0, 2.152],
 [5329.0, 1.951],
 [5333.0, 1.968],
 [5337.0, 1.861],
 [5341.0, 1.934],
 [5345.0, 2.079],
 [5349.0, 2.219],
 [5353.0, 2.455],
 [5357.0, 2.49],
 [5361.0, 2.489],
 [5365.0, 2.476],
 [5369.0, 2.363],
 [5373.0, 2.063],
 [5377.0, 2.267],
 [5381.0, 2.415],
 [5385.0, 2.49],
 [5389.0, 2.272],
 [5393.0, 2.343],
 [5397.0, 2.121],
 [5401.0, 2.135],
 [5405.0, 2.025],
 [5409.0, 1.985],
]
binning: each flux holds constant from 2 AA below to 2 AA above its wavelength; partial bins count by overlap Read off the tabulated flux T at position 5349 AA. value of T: 2.219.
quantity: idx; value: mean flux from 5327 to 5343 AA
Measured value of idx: 1.93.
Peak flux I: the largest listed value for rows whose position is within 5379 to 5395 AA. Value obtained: 2.49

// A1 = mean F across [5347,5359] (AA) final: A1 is 2.39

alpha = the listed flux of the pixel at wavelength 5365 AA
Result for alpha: 2.476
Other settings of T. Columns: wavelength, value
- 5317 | 2.299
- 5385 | 2.49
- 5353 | 2.455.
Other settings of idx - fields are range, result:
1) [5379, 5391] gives 2.39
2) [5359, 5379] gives 2.33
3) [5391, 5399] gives 2.23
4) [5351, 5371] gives 2.45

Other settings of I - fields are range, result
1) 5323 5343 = 2.152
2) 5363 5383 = 2.476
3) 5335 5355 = 2.455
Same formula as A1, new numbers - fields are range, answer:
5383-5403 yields 2.27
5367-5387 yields 2.32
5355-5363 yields 2.49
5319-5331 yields 2.12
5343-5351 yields 2.15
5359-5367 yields 2.48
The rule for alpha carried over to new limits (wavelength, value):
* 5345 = 2.079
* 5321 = 2.268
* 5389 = 2.272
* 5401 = 2.135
